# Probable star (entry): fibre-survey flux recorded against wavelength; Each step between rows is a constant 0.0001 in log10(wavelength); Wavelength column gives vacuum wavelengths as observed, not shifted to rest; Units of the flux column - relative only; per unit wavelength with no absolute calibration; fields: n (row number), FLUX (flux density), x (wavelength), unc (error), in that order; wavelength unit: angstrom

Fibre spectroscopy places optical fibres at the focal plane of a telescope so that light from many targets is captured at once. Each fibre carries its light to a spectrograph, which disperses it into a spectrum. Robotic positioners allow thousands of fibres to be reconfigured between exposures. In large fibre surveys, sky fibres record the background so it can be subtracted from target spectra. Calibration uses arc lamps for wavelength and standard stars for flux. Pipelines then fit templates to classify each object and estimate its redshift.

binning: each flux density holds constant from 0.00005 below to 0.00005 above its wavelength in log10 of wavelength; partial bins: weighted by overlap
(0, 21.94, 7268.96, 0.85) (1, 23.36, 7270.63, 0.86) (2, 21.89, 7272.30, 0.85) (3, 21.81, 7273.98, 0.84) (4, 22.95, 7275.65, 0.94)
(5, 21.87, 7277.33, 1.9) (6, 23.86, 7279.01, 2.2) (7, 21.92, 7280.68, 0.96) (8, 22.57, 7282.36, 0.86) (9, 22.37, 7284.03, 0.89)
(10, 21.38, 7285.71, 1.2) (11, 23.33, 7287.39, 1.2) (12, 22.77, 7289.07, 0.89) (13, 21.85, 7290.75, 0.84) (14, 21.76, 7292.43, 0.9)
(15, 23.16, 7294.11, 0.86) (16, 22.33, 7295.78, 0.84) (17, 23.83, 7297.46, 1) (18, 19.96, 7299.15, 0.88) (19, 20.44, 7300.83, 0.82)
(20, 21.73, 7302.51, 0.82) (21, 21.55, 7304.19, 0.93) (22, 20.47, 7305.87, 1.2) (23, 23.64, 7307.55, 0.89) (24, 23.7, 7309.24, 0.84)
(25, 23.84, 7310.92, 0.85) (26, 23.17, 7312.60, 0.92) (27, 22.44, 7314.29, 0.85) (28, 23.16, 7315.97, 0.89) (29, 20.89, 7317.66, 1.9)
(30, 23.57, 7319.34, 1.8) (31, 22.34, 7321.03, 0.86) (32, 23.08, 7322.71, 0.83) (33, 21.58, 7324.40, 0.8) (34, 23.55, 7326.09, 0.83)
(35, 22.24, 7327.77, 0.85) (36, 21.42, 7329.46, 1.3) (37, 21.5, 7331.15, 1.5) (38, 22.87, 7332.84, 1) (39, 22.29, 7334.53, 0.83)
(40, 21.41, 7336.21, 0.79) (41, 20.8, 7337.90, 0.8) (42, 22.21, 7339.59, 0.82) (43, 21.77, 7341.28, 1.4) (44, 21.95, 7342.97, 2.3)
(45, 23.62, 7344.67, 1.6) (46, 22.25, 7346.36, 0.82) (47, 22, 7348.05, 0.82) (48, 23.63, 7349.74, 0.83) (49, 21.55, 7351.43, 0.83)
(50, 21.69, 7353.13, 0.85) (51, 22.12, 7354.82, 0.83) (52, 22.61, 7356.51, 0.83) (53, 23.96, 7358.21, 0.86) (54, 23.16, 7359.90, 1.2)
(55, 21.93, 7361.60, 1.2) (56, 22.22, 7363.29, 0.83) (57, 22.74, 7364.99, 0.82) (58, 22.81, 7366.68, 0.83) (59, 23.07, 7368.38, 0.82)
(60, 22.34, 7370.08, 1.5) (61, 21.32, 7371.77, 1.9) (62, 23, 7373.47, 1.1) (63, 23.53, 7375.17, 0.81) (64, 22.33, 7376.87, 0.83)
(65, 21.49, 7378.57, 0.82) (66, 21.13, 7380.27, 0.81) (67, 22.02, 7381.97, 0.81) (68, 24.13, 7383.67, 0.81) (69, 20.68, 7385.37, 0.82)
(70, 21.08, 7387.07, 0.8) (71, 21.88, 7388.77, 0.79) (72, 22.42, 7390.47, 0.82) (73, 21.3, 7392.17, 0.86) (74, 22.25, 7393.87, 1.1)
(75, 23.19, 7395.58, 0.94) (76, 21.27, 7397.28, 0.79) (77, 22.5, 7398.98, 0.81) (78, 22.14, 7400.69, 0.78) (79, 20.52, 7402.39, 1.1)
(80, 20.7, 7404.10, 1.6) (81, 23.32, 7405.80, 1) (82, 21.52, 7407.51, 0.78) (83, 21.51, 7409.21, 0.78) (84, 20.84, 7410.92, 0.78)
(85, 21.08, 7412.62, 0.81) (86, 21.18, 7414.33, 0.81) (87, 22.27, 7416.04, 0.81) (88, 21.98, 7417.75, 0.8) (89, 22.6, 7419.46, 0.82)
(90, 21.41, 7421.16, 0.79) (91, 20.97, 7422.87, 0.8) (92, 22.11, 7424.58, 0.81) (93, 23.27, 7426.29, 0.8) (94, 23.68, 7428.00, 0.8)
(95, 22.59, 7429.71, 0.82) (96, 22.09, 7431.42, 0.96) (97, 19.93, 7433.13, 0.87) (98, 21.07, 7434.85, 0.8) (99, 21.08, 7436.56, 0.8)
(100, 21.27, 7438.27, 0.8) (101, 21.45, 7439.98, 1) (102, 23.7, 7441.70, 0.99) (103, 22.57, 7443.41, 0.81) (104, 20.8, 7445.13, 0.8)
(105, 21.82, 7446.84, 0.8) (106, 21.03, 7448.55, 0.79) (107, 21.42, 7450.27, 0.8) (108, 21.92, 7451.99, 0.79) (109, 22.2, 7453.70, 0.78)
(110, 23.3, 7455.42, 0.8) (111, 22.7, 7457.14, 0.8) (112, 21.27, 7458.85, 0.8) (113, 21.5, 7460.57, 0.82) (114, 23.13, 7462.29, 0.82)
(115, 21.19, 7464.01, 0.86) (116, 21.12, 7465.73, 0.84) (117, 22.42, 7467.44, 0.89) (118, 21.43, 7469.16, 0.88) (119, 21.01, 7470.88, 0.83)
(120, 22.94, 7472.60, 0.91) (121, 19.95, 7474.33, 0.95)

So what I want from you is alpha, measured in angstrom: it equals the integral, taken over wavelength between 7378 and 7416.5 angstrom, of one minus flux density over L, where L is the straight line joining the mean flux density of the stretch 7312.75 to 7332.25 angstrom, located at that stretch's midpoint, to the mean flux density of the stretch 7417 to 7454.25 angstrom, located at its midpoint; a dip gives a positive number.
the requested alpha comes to 0.5 angstrom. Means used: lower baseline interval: 22.4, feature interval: 21.8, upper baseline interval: 21.9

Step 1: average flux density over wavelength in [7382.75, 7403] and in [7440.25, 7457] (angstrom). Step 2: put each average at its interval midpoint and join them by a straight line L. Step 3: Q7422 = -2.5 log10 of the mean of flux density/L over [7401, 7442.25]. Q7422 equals 0.01 mag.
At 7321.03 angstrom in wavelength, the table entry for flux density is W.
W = 22.34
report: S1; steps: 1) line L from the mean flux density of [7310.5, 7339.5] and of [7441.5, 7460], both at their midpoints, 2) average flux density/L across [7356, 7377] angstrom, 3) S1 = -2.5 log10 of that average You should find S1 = -0.02 mag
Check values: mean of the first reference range 22.3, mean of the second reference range 22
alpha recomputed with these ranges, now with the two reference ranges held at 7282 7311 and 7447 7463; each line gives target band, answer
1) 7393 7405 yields 0.2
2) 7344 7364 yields -0.4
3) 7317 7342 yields 0.1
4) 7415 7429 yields -0.1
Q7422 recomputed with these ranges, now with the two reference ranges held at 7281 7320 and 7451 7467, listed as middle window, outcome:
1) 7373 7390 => 0.004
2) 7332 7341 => 0.017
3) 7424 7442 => 0.007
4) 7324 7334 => 0.003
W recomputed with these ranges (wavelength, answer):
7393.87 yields 22.25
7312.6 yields 23.17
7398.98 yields 22.5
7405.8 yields 23.32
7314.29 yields 22.44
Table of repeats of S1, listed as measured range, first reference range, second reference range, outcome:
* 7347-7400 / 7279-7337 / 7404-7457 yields -0.01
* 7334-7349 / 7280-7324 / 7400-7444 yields 0.01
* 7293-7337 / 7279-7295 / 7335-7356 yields 0.00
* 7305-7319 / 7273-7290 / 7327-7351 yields -0.02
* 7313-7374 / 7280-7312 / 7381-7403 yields -0.01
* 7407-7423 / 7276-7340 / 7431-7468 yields 0.02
